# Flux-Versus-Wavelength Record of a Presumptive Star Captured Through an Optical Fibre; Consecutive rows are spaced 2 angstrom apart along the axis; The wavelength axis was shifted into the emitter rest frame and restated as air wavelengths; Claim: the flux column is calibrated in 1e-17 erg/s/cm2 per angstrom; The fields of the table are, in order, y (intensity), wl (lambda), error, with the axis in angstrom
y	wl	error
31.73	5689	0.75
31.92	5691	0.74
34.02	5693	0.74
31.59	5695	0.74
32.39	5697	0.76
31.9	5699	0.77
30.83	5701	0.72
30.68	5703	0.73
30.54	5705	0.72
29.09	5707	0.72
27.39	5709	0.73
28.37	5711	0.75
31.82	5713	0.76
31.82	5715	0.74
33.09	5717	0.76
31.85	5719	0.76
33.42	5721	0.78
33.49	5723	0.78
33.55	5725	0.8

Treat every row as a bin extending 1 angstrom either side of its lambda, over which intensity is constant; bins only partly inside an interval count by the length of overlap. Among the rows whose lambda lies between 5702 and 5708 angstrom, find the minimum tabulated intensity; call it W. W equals 29.09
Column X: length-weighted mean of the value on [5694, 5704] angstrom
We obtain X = 31.5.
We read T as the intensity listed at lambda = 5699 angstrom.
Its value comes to 31.9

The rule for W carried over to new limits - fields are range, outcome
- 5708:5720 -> 27.39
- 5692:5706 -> 30.54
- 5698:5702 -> 30.83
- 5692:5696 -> 31.59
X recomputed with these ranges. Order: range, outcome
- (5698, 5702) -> 31.4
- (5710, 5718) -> 31.3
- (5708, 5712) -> 27.9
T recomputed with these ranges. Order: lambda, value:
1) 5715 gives 31.82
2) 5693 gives 34.02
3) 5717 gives 33.09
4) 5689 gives 31.73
